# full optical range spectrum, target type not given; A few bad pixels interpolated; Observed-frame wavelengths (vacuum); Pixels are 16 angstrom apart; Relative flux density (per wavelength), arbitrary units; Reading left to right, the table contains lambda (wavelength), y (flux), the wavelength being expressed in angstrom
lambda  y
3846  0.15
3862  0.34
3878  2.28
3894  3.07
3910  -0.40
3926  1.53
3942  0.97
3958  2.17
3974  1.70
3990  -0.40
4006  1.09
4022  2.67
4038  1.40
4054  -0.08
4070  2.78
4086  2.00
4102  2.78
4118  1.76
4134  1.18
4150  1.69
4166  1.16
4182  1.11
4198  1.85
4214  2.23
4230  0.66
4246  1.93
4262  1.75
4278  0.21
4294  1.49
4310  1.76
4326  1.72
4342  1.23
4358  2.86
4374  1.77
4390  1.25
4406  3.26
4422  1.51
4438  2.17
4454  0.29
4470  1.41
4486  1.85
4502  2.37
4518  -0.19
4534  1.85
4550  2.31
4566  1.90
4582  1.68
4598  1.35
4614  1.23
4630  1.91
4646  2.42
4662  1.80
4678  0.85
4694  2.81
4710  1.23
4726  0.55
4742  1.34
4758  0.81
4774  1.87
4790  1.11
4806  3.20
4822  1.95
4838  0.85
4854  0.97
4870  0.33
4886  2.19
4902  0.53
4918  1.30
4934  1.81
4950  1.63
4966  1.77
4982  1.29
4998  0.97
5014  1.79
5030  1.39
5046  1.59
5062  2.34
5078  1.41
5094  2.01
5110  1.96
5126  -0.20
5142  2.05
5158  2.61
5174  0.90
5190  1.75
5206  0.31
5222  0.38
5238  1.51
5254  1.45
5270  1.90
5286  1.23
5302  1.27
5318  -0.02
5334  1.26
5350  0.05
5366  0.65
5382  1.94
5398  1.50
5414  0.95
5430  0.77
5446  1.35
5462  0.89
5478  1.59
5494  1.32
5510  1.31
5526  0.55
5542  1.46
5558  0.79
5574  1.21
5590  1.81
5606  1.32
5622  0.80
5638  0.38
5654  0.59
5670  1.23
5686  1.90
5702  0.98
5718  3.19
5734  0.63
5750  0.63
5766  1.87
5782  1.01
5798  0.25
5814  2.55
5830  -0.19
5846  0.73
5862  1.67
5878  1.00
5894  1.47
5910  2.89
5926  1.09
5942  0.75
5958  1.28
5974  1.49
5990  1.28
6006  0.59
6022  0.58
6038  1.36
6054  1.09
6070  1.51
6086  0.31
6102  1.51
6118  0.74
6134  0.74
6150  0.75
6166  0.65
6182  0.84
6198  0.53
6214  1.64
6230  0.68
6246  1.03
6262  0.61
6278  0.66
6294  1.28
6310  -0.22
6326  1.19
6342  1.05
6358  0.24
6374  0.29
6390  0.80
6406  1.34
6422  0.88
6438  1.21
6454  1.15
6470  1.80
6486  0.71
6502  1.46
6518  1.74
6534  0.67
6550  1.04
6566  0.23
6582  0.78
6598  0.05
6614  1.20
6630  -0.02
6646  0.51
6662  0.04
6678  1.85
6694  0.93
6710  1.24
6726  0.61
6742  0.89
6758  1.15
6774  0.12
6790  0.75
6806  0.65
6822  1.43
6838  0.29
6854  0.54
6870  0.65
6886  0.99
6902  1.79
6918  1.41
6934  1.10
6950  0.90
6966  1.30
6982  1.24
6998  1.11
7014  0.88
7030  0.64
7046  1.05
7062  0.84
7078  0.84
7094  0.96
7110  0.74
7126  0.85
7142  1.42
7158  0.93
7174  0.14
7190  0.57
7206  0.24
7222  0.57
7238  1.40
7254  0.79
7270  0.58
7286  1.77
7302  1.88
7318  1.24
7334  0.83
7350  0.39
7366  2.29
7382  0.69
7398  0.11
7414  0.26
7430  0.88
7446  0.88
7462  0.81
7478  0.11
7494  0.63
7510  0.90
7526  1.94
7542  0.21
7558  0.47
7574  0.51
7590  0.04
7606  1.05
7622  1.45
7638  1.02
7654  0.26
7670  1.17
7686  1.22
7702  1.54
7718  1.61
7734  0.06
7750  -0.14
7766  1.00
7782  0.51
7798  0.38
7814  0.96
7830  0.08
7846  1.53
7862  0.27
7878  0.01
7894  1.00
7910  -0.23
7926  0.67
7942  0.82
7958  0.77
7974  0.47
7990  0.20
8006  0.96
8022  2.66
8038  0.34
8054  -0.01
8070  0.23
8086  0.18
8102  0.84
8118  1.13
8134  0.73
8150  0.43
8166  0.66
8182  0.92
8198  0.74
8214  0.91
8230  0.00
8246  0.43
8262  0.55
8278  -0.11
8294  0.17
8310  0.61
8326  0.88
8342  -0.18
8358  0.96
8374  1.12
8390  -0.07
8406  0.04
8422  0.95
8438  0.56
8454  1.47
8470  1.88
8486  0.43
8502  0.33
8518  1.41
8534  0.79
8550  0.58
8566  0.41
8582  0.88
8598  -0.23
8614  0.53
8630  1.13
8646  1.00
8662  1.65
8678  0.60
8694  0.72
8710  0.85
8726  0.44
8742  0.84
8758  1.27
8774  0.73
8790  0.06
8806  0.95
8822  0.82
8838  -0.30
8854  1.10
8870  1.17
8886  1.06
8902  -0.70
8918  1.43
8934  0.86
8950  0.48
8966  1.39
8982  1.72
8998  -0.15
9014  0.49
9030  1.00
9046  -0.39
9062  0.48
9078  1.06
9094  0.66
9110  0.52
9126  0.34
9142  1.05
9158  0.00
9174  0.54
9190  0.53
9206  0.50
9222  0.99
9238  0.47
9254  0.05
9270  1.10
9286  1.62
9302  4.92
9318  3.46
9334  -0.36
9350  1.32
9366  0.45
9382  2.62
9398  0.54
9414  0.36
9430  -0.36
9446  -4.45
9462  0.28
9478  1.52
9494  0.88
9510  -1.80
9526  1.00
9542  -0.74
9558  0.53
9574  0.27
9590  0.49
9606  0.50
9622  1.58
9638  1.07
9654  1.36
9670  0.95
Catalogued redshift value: 1.49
